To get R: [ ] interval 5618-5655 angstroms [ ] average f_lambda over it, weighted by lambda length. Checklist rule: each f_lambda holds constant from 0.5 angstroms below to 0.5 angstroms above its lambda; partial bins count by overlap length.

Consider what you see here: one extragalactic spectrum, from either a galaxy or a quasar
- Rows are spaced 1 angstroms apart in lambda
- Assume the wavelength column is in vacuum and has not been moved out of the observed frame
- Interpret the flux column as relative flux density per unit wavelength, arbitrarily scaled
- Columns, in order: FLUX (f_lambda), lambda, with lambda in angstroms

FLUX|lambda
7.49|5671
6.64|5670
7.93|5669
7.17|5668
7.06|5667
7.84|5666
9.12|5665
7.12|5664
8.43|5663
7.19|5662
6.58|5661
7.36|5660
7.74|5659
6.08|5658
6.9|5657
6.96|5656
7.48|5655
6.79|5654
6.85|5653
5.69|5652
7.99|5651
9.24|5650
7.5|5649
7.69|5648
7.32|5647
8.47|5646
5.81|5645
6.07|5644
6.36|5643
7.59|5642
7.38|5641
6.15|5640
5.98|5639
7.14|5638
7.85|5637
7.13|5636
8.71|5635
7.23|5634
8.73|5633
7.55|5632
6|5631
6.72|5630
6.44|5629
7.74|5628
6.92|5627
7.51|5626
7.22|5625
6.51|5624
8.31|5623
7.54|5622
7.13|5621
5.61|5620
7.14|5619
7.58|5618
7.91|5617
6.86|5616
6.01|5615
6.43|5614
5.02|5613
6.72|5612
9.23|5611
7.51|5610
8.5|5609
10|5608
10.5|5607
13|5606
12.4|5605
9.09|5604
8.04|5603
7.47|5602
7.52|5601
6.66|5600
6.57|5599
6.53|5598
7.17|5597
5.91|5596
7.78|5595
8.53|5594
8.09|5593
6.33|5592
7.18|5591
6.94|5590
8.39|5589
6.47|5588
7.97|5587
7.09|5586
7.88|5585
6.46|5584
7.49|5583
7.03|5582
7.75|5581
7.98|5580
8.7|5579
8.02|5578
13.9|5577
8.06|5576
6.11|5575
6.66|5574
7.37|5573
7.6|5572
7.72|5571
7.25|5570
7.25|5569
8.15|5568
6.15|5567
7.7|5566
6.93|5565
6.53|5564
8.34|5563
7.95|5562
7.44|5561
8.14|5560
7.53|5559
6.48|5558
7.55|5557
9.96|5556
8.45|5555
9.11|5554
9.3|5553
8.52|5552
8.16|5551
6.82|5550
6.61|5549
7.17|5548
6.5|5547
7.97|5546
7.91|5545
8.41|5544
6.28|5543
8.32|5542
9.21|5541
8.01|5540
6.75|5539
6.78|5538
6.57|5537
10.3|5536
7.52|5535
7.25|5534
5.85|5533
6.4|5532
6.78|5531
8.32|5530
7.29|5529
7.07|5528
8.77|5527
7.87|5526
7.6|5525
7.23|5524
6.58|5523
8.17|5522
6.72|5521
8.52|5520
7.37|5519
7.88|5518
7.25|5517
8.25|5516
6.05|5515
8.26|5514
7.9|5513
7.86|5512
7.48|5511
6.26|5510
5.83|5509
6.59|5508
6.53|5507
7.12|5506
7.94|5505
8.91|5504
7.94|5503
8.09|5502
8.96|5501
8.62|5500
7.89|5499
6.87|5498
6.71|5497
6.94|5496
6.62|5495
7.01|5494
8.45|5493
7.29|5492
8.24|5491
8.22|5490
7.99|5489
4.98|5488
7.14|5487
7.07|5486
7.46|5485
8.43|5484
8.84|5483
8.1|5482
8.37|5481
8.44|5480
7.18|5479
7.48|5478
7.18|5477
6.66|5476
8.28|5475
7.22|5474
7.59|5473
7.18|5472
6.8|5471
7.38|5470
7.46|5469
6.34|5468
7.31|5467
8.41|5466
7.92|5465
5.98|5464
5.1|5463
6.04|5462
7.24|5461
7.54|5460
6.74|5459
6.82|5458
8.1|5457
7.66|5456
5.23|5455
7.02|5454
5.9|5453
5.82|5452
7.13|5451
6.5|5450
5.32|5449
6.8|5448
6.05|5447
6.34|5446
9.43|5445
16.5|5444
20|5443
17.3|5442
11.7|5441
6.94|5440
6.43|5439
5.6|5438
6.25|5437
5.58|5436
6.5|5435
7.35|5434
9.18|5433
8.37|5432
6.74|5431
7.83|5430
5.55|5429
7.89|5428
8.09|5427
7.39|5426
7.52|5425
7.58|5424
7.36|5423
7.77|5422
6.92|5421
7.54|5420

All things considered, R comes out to 7.18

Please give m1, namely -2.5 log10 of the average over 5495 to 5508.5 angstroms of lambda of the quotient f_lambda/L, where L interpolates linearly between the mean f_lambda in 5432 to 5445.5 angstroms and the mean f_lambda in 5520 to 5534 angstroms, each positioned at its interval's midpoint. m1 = 0.064 mag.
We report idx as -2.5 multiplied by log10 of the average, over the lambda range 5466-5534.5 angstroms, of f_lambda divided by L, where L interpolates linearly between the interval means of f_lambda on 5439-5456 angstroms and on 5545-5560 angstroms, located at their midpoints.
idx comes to 0.13 mag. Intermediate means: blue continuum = 8.88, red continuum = 7.88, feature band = 7.46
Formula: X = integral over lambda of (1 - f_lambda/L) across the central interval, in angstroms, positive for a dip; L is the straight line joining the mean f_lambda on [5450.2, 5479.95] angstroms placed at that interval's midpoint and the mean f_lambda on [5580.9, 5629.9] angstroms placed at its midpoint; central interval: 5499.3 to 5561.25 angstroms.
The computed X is -3.1 angstroms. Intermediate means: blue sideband 7.01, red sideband 7.59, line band 7.64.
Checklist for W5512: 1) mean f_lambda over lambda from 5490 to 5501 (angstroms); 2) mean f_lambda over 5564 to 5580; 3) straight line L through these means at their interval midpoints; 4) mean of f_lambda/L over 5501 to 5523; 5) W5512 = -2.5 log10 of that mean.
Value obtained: 0.02 mag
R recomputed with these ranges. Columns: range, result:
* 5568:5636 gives 7.67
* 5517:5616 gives 7.72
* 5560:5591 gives 7.64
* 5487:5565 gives 7.57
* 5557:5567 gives 7.39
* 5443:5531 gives 7.49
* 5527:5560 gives 7.69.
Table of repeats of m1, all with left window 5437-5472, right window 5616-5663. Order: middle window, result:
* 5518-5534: 0.03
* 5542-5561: -0.05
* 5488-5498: 0.06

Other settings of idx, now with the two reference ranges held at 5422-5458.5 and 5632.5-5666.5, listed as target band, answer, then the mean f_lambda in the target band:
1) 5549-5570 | -0.03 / 7.78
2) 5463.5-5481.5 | 0.07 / 7.4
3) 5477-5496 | 0.03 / 7.6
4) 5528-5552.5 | 0.03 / 7.48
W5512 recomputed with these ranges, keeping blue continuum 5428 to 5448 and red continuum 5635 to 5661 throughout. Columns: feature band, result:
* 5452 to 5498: 0.181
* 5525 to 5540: 0.091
